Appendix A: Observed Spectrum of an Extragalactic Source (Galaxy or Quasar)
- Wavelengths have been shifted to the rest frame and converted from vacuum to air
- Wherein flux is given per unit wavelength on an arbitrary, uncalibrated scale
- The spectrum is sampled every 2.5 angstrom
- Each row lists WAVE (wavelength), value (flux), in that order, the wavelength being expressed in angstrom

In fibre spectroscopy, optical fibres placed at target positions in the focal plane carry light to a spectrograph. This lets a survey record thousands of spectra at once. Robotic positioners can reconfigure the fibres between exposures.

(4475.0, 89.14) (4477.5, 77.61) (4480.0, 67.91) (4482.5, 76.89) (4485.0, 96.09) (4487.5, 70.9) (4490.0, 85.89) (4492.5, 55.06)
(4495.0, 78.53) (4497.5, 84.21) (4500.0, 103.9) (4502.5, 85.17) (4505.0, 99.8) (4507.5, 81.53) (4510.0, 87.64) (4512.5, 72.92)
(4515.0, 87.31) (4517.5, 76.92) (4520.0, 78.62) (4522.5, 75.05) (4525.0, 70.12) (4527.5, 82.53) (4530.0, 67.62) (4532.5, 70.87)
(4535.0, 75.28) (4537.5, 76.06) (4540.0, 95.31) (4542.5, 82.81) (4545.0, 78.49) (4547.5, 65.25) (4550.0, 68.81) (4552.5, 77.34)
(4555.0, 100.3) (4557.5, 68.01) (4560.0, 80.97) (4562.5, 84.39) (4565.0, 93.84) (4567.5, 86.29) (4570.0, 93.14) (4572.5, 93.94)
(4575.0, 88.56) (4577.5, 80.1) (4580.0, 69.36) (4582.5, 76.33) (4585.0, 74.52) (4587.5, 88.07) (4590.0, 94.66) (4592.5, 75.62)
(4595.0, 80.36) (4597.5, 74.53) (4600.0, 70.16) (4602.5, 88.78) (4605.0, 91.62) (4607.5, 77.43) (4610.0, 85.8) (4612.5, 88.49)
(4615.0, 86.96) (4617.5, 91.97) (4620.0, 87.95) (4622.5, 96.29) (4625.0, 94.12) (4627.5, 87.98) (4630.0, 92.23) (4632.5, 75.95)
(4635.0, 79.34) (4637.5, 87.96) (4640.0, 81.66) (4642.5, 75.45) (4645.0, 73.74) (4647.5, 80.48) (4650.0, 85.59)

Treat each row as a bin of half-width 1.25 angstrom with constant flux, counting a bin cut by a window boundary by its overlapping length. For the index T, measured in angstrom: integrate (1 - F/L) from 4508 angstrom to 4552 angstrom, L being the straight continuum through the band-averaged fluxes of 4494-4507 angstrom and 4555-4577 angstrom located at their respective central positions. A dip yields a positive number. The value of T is 5.6 angstrom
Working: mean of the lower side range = 90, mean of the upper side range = 86.7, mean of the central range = 77.2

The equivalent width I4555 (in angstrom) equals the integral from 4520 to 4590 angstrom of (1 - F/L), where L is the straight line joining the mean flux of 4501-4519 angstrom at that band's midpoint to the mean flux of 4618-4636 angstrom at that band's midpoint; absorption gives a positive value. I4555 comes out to 4.6 angstrom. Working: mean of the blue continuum 84.7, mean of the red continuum 88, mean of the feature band 80.4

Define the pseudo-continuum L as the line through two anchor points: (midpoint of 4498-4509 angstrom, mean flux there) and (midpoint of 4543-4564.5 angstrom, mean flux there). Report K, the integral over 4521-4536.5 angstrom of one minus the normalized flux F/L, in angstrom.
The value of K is 2.1 angstrom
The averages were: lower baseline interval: 91.9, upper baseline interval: 78.7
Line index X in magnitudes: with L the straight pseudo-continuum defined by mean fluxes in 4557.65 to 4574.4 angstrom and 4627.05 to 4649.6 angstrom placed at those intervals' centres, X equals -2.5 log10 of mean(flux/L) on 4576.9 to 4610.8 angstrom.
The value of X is 0.06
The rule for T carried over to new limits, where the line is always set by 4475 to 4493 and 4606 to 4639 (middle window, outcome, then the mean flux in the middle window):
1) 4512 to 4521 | 0.0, 79.5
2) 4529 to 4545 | 0.6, 78.2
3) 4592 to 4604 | 1.0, 78.3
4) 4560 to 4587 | -0.1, 84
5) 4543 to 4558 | 0.9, 77.1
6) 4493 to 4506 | -1.6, 88.1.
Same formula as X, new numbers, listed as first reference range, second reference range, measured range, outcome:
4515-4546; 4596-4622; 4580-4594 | 0.03 mag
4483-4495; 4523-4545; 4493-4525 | -0.08 mag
